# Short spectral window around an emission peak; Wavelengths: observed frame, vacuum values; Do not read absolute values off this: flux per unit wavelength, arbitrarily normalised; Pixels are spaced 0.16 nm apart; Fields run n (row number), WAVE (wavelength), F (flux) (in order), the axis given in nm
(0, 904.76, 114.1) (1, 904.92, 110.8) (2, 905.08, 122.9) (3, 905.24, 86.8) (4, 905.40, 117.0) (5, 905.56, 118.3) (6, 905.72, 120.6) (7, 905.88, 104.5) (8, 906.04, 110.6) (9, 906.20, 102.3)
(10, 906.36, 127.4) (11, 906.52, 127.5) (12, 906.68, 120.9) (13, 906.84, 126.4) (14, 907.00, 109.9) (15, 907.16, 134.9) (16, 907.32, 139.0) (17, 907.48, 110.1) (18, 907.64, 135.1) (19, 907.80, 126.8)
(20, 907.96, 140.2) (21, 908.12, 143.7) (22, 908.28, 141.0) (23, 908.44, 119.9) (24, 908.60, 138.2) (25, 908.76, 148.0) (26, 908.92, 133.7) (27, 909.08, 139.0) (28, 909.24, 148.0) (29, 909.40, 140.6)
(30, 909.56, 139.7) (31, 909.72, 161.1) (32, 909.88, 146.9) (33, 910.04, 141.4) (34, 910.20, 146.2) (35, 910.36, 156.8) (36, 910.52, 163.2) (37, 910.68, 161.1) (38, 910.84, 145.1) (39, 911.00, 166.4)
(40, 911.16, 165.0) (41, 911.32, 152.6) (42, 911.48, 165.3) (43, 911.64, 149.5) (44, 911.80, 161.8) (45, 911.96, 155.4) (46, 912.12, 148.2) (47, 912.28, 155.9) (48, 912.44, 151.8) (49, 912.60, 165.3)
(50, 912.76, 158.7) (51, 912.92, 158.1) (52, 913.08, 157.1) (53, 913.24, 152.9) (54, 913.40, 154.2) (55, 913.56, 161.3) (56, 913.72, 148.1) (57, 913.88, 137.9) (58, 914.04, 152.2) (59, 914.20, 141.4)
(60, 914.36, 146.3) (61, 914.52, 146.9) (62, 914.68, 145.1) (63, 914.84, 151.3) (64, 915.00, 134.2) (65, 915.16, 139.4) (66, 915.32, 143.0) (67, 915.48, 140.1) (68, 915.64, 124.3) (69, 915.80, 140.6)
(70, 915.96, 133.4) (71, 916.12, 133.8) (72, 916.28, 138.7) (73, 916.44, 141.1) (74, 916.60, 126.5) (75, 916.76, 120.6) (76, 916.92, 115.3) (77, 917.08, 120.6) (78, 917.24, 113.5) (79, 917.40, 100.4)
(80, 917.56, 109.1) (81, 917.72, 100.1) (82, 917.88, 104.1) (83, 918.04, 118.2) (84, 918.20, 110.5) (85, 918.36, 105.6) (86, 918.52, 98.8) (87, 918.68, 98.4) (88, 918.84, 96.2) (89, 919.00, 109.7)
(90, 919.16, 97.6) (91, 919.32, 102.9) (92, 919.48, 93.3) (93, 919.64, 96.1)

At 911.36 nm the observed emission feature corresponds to Mg II 2798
